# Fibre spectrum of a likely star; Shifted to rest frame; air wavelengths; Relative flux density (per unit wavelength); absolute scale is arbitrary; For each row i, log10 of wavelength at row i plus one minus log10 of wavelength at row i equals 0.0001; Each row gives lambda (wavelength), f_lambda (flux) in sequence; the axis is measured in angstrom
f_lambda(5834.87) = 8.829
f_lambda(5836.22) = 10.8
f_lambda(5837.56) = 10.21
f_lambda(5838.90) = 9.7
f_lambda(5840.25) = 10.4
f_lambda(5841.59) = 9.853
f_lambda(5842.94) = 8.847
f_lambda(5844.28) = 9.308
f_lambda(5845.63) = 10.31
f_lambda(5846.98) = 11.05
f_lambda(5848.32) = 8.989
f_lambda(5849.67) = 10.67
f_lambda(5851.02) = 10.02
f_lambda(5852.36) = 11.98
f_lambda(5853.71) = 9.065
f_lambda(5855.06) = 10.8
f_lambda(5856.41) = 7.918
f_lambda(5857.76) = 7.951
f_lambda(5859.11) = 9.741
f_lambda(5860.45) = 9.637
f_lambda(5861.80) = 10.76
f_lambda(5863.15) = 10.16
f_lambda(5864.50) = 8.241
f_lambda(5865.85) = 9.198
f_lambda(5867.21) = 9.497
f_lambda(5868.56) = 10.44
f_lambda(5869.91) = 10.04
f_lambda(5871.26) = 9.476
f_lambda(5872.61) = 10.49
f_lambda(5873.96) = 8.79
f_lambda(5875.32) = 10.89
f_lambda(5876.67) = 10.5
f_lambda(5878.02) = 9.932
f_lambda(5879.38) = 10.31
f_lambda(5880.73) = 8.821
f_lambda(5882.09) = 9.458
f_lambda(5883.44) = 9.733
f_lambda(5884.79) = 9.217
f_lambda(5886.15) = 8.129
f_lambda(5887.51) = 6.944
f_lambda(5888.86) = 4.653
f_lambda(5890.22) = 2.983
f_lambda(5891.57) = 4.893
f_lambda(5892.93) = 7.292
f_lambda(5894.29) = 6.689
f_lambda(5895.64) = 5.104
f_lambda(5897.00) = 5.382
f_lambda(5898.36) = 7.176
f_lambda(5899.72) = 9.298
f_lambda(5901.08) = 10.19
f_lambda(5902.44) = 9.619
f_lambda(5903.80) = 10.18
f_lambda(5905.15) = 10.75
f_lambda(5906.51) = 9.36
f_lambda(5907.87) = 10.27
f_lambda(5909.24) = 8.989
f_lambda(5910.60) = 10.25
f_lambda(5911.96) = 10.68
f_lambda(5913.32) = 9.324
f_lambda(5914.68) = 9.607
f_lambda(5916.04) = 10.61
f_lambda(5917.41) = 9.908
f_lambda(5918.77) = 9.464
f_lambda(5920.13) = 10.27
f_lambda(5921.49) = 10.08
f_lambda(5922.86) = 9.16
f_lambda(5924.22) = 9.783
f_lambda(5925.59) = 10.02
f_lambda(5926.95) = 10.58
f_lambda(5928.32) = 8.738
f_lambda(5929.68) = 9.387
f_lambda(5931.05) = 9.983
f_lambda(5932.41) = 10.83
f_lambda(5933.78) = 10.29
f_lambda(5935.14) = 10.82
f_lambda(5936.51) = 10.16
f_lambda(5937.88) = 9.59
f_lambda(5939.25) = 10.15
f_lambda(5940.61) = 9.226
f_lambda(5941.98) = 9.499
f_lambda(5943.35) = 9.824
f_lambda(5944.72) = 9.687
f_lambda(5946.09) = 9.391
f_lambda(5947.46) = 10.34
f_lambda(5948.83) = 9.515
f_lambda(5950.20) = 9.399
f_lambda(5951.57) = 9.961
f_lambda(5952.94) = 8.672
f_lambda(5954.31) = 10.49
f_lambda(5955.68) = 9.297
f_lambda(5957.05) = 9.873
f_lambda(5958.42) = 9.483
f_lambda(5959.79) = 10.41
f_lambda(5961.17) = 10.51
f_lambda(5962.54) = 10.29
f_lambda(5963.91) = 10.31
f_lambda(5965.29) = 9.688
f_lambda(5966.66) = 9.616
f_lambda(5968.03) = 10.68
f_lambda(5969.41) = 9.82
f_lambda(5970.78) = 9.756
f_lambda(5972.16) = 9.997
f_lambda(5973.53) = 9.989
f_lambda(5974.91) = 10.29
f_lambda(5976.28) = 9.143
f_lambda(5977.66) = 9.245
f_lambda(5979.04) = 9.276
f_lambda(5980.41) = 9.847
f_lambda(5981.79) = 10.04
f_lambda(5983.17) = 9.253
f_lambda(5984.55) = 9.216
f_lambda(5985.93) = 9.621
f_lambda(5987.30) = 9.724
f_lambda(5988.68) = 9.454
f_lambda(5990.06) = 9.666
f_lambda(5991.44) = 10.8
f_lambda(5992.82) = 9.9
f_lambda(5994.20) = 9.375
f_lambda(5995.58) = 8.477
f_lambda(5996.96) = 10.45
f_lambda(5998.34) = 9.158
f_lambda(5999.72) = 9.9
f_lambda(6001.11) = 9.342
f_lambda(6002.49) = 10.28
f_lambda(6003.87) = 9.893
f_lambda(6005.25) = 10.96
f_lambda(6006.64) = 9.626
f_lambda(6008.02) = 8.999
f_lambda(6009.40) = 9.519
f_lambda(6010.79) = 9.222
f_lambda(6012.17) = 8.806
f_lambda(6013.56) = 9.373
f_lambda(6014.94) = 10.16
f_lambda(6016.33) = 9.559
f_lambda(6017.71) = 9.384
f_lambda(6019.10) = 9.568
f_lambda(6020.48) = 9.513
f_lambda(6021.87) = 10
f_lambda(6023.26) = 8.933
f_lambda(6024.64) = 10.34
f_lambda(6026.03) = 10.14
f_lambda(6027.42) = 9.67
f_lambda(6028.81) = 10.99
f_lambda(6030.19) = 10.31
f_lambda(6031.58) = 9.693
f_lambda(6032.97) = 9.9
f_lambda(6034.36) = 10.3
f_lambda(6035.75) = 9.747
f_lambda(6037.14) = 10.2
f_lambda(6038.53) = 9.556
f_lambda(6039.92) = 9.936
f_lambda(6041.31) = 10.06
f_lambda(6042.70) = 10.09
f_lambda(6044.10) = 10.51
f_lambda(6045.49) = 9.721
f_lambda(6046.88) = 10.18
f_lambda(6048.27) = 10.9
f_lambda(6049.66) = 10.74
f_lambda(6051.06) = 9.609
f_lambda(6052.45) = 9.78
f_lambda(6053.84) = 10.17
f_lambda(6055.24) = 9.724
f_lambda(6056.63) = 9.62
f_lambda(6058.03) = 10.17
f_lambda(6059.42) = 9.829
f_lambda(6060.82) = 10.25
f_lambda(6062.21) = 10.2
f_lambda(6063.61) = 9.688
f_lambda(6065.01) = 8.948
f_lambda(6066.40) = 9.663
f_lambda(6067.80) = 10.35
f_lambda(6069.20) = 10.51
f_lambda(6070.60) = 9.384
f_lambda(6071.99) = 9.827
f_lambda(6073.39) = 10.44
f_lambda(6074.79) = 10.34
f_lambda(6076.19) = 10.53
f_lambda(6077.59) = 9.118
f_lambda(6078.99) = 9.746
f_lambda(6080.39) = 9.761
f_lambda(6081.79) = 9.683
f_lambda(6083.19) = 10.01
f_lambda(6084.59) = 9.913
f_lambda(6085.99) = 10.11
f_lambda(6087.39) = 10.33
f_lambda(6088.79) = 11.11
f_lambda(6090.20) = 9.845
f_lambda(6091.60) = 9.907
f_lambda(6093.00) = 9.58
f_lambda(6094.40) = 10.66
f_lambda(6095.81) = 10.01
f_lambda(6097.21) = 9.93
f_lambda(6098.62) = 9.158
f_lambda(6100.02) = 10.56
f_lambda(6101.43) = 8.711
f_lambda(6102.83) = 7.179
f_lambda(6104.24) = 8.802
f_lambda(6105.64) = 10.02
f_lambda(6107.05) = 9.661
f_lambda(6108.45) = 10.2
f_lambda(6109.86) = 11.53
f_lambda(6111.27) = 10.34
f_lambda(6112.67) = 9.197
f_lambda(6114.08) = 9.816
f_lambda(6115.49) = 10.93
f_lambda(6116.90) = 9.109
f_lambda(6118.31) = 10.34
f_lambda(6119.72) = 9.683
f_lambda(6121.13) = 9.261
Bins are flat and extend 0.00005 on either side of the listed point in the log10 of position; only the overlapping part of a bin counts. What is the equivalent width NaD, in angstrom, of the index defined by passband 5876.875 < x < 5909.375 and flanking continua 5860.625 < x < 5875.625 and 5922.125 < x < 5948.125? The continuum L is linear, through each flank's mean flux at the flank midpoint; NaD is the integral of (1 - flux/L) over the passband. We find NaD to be 5.46 angstrom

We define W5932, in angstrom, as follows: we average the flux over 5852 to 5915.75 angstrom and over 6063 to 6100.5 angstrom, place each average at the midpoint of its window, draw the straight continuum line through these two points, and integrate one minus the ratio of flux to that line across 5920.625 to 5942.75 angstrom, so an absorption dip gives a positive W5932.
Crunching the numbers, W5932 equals -1.7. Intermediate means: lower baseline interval 8.95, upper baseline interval 9.96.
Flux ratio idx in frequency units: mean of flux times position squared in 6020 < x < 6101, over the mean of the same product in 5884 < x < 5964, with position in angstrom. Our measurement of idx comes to 1.1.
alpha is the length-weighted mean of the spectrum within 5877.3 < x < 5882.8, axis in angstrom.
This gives 9.64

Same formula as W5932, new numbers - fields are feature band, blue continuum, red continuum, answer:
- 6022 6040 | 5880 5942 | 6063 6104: -0.78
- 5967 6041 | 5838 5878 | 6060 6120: 0.80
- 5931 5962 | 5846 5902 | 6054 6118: -2.31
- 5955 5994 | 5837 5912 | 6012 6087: -0.99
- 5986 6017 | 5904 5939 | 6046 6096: 1.01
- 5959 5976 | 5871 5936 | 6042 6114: -1.27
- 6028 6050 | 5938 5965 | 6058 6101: -0.55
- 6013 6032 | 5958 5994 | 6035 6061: 0.25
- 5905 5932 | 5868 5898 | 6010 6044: -4.03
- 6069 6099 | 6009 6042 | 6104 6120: -0.17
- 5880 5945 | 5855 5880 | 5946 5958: 4.44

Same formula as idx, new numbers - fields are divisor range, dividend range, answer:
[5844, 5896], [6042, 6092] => 1.19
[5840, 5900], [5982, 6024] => 1.13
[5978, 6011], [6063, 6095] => 1.06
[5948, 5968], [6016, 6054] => 1.04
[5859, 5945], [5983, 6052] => 1.11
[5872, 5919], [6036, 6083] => 1.21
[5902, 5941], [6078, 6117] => 1.05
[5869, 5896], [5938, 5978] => 1.22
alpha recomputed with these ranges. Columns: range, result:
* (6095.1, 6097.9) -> 9.96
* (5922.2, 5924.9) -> 9.49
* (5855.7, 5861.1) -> 8.83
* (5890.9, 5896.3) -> 6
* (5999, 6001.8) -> 9.6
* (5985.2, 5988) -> 9.68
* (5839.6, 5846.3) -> 9.74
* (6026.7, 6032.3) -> 10.2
